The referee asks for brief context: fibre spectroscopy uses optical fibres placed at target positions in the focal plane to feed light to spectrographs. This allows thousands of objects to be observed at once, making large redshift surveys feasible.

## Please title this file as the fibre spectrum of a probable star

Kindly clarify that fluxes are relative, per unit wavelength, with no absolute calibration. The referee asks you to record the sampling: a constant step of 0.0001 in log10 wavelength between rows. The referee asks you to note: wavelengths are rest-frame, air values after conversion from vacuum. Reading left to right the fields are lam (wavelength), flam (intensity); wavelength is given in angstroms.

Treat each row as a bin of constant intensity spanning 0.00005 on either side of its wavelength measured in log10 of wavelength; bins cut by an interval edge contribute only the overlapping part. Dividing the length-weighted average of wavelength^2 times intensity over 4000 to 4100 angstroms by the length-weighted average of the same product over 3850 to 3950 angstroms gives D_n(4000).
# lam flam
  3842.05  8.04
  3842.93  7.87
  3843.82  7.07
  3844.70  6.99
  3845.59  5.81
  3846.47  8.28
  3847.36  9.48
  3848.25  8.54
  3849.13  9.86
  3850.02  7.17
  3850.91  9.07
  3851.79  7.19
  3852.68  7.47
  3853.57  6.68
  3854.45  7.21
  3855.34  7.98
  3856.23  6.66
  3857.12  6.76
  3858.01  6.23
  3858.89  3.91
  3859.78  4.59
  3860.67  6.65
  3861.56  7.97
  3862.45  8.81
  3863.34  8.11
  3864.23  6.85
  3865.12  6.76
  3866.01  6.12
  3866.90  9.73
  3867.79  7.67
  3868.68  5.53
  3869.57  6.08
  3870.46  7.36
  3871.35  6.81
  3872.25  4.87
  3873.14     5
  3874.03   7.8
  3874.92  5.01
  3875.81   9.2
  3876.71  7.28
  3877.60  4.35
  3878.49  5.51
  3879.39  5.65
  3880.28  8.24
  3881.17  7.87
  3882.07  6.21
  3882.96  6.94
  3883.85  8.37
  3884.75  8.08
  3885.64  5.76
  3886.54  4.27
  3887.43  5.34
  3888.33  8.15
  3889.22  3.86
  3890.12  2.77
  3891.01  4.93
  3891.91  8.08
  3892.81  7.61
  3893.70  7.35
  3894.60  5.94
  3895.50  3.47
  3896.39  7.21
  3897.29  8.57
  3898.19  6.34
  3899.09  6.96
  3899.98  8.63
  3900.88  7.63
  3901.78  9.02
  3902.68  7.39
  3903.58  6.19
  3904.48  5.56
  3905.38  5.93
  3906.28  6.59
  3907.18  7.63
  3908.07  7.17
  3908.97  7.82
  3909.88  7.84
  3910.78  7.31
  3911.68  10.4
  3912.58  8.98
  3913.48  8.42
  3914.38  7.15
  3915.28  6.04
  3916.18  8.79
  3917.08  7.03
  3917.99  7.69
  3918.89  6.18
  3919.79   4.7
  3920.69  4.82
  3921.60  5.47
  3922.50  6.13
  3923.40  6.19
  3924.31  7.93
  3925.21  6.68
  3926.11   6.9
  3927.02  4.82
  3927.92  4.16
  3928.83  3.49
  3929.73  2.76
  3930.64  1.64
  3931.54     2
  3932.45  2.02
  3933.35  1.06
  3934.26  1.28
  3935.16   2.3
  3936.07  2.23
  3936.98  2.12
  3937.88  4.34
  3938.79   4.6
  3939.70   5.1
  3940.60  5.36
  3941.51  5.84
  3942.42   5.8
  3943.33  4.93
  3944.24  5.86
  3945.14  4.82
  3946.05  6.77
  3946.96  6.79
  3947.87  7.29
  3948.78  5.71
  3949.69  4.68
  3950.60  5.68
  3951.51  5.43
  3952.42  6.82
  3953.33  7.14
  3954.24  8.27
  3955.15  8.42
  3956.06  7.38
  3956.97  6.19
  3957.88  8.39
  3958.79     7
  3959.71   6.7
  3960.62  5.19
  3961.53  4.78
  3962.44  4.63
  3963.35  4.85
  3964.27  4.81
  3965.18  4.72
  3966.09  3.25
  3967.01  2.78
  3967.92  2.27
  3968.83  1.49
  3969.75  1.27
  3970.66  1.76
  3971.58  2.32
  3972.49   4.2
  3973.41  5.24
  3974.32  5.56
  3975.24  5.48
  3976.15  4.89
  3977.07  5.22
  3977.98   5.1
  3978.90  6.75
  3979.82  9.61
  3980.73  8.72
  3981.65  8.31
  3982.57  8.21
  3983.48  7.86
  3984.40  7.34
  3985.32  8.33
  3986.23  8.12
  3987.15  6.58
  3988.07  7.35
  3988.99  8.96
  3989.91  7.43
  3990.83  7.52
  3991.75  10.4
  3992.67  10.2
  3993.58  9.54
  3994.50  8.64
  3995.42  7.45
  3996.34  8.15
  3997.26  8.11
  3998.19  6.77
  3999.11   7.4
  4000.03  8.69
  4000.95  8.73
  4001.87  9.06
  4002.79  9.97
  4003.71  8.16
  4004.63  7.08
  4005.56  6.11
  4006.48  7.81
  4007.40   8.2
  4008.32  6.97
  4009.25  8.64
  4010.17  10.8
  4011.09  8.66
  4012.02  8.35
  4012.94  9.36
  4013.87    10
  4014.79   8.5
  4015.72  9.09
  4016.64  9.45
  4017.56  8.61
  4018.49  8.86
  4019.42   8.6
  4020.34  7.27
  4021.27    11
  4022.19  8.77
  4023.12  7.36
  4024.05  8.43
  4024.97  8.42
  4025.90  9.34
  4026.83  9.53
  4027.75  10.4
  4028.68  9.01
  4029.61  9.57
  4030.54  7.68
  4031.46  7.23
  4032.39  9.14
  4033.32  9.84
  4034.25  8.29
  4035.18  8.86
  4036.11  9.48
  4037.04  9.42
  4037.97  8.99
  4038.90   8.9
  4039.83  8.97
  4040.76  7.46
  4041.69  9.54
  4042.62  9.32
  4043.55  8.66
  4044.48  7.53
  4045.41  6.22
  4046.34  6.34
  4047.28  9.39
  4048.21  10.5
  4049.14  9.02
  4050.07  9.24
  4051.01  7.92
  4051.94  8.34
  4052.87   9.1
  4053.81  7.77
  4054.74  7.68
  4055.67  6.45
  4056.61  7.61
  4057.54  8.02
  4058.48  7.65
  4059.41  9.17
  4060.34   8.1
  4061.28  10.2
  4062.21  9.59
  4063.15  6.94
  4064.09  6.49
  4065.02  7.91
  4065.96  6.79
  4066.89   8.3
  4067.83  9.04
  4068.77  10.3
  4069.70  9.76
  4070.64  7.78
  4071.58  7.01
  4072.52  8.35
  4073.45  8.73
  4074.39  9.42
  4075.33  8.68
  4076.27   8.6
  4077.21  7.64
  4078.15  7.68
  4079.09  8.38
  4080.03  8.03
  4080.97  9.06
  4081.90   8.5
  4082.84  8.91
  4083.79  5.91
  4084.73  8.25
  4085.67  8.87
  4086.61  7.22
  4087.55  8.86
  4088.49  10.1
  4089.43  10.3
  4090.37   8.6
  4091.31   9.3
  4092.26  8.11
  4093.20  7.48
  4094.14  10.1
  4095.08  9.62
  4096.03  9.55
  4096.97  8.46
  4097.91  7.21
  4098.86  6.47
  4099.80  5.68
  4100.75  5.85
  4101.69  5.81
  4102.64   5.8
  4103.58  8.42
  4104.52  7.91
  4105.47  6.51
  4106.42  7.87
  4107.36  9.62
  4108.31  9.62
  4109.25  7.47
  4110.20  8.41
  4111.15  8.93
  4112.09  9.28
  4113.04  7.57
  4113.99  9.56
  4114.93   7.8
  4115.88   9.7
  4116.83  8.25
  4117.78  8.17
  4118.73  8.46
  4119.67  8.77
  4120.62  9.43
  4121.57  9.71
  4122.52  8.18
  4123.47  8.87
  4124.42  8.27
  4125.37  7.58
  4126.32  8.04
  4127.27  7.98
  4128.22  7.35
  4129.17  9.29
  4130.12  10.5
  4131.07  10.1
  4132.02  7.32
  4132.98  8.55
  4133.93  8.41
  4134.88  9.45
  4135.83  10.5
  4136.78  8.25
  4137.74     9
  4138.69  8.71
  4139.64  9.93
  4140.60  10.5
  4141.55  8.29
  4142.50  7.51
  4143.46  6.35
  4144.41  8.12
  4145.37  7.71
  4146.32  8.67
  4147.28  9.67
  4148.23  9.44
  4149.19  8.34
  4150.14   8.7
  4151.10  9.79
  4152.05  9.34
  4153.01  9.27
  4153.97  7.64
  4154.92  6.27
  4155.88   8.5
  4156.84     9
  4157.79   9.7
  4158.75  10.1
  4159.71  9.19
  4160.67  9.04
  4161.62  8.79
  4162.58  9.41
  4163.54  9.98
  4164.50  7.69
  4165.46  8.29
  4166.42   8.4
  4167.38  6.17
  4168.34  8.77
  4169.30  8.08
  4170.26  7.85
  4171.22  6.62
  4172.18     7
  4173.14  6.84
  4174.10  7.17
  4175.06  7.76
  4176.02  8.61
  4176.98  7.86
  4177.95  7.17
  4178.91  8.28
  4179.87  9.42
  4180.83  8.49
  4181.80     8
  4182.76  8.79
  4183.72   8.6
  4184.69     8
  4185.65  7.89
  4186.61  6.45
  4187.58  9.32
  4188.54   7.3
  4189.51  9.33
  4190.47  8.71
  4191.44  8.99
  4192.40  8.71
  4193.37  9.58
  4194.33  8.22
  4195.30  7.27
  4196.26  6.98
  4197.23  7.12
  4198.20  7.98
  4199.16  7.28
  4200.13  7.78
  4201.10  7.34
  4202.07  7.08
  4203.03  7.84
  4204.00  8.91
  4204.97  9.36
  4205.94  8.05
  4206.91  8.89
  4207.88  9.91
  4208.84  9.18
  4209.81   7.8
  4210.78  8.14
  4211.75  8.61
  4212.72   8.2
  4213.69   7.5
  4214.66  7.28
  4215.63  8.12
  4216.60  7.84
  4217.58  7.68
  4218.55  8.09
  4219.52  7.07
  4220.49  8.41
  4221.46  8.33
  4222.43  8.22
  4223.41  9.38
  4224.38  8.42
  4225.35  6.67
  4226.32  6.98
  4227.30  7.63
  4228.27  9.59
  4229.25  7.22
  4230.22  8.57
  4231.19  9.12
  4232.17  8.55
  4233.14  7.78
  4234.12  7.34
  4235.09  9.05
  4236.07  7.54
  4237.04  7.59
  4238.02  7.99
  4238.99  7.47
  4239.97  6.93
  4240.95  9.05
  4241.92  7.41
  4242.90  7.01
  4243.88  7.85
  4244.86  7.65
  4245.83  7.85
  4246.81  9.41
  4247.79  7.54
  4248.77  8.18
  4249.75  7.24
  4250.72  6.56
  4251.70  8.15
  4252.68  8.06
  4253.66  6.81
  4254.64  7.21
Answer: 1.5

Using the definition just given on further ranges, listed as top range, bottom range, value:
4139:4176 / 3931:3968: 1.85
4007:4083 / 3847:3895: 1.38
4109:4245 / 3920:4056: 1.31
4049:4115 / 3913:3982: 1.68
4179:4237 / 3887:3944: 1.62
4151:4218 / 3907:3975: 1.74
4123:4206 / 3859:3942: 1.56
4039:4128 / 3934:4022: 1.30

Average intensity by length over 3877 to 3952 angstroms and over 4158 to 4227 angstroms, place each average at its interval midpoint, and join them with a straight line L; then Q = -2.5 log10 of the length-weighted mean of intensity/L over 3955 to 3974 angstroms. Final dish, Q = 0.34 mag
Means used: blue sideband 5.91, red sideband 8.15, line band 4.59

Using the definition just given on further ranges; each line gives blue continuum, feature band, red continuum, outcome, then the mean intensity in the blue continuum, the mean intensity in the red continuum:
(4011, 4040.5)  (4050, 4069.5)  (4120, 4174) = 0.08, 8.91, 8.57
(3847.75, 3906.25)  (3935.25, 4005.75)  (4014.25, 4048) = 0.26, 6.79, 8.72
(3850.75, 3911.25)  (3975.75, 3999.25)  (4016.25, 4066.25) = 0.02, 6.75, 8.53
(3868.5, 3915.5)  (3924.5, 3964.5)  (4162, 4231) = 0.35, 6.78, 8.1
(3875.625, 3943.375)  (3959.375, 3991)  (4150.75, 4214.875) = 0.16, 5.97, 8.25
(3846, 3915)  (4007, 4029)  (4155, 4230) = -0.18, 6.99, 8.17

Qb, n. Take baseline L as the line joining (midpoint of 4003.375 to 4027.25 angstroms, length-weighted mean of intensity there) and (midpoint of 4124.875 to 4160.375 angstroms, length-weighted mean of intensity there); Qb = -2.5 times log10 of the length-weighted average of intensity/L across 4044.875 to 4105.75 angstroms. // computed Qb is 0.06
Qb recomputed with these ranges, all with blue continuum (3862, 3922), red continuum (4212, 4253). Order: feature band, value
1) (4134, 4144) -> -0.160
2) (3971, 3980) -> 0.326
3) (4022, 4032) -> -0.197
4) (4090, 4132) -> -0.106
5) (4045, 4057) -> -0.111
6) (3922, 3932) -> 0.401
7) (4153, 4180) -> -0.068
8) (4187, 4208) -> -0.057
